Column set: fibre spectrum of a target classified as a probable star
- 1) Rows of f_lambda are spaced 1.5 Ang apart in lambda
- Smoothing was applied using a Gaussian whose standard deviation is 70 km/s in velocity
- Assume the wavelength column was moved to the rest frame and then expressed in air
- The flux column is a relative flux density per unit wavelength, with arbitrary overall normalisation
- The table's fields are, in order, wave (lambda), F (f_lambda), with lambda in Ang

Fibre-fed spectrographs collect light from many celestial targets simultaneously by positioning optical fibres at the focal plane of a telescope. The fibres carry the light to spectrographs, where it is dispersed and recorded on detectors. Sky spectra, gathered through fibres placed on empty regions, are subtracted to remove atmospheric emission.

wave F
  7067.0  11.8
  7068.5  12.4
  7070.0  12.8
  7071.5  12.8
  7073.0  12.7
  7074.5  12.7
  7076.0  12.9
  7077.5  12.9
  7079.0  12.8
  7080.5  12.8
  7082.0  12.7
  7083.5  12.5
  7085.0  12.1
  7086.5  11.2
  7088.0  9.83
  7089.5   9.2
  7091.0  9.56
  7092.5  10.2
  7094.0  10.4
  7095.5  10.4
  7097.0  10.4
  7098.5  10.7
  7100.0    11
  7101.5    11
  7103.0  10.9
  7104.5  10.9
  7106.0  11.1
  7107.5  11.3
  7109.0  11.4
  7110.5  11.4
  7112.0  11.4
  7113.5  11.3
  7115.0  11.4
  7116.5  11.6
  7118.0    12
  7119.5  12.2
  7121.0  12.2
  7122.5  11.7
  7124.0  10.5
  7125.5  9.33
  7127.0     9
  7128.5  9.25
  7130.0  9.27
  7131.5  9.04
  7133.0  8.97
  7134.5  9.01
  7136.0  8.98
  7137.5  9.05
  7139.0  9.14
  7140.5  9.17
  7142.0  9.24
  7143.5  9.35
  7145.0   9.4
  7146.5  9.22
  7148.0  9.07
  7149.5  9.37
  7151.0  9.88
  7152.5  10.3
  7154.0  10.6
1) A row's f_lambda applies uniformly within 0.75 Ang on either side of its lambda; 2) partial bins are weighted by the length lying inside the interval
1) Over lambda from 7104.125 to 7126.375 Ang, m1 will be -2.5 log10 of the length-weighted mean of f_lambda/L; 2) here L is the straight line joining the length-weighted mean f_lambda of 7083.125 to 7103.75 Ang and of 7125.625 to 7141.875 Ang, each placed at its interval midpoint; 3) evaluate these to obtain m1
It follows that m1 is -0.155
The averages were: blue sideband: 10.6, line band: 11.3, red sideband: 9.1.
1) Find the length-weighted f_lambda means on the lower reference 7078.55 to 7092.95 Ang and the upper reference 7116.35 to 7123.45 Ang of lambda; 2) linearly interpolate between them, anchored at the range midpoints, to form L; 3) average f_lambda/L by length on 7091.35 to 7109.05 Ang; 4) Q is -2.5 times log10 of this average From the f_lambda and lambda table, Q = 0.078 mag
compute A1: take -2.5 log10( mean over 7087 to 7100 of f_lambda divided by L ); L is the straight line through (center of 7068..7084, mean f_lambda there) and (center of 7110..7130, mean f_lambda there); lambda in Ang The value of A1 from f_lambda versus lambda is 0.18 mag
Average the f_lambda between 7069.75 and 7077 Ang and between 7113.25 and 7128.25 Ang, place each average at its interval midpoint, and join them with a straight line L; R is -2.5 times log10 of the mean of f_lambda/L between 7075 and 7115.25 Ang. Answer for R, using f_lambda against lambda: 0.07 mag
